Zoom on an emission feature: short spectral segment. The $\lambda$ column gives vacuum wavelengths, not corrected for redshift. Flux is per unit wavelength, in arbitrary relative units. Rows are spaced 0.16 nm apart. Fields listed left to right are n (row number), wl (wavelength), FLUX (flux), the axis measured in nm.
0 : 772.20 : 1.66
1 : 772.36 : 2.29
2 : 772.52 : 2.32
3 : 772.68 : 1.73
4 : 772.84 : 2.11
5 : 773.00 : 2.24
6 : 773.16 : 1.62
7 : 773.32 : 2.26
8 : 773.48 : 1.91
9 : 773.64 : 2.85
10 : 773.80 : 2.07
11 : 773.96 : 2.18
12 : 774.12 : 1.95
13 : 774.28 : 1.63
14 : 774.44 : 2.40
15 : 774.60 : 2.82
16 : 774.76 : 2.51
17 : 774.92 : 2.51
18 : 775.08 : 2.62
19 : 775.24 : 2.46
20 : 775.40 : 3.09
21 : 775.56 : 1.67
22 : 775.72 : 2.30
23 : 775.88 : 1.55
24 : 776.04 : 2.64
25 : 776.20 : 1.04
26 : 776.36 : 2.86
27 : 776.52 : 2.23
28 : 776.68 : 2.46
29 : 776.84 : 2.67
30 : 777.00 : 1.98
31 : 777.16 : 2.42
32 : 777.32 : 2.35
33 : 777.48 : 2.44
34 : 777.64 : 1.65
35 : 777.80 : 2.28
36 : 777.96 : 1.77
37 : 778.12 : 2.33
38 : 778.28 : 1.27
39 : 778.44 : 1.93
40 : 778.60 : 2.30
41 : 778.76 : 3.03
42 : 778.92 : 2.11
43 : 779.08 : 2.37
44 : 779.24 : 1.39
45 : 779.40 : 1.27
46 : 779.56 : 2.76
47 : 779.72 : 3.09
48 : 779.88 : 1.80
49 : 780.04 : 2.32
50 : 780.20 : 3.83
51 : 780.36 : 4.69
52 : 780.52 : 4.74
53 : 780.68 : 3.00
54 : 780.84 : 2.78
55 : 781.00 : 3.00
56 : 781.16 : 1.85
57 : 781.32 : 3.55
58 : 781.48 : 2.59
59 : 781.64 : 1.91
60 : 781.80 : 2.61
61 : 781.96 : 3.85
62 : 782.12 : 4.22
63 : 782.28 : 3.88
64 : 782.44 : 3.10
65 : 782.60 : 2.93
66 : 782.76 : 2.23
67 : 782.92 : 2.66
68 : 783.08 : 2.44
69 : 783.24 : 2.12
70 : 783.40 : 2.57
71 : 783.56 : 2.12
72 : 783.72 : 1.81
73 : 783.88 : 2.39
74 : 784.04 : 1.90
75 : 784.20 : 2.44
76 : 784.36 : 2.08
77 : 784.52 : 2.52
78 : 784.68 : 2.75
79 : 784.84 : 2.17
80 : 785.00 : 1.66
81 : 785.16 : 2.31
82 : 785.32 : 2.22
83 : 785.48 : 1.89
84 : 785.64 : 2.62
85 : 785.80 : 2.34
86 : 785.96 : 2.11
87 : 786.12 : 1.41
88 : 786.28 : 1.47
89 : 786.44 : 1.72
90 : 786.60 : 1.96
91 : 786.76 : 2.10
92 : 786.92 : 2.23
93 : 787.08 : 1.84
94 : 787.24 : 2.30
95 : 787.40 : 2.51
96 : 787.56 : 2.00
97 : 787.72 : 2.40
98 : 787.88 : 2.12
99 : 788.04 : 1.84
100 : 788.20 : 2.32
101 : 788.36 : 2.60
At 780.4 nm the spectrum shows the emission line [S II] 6716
